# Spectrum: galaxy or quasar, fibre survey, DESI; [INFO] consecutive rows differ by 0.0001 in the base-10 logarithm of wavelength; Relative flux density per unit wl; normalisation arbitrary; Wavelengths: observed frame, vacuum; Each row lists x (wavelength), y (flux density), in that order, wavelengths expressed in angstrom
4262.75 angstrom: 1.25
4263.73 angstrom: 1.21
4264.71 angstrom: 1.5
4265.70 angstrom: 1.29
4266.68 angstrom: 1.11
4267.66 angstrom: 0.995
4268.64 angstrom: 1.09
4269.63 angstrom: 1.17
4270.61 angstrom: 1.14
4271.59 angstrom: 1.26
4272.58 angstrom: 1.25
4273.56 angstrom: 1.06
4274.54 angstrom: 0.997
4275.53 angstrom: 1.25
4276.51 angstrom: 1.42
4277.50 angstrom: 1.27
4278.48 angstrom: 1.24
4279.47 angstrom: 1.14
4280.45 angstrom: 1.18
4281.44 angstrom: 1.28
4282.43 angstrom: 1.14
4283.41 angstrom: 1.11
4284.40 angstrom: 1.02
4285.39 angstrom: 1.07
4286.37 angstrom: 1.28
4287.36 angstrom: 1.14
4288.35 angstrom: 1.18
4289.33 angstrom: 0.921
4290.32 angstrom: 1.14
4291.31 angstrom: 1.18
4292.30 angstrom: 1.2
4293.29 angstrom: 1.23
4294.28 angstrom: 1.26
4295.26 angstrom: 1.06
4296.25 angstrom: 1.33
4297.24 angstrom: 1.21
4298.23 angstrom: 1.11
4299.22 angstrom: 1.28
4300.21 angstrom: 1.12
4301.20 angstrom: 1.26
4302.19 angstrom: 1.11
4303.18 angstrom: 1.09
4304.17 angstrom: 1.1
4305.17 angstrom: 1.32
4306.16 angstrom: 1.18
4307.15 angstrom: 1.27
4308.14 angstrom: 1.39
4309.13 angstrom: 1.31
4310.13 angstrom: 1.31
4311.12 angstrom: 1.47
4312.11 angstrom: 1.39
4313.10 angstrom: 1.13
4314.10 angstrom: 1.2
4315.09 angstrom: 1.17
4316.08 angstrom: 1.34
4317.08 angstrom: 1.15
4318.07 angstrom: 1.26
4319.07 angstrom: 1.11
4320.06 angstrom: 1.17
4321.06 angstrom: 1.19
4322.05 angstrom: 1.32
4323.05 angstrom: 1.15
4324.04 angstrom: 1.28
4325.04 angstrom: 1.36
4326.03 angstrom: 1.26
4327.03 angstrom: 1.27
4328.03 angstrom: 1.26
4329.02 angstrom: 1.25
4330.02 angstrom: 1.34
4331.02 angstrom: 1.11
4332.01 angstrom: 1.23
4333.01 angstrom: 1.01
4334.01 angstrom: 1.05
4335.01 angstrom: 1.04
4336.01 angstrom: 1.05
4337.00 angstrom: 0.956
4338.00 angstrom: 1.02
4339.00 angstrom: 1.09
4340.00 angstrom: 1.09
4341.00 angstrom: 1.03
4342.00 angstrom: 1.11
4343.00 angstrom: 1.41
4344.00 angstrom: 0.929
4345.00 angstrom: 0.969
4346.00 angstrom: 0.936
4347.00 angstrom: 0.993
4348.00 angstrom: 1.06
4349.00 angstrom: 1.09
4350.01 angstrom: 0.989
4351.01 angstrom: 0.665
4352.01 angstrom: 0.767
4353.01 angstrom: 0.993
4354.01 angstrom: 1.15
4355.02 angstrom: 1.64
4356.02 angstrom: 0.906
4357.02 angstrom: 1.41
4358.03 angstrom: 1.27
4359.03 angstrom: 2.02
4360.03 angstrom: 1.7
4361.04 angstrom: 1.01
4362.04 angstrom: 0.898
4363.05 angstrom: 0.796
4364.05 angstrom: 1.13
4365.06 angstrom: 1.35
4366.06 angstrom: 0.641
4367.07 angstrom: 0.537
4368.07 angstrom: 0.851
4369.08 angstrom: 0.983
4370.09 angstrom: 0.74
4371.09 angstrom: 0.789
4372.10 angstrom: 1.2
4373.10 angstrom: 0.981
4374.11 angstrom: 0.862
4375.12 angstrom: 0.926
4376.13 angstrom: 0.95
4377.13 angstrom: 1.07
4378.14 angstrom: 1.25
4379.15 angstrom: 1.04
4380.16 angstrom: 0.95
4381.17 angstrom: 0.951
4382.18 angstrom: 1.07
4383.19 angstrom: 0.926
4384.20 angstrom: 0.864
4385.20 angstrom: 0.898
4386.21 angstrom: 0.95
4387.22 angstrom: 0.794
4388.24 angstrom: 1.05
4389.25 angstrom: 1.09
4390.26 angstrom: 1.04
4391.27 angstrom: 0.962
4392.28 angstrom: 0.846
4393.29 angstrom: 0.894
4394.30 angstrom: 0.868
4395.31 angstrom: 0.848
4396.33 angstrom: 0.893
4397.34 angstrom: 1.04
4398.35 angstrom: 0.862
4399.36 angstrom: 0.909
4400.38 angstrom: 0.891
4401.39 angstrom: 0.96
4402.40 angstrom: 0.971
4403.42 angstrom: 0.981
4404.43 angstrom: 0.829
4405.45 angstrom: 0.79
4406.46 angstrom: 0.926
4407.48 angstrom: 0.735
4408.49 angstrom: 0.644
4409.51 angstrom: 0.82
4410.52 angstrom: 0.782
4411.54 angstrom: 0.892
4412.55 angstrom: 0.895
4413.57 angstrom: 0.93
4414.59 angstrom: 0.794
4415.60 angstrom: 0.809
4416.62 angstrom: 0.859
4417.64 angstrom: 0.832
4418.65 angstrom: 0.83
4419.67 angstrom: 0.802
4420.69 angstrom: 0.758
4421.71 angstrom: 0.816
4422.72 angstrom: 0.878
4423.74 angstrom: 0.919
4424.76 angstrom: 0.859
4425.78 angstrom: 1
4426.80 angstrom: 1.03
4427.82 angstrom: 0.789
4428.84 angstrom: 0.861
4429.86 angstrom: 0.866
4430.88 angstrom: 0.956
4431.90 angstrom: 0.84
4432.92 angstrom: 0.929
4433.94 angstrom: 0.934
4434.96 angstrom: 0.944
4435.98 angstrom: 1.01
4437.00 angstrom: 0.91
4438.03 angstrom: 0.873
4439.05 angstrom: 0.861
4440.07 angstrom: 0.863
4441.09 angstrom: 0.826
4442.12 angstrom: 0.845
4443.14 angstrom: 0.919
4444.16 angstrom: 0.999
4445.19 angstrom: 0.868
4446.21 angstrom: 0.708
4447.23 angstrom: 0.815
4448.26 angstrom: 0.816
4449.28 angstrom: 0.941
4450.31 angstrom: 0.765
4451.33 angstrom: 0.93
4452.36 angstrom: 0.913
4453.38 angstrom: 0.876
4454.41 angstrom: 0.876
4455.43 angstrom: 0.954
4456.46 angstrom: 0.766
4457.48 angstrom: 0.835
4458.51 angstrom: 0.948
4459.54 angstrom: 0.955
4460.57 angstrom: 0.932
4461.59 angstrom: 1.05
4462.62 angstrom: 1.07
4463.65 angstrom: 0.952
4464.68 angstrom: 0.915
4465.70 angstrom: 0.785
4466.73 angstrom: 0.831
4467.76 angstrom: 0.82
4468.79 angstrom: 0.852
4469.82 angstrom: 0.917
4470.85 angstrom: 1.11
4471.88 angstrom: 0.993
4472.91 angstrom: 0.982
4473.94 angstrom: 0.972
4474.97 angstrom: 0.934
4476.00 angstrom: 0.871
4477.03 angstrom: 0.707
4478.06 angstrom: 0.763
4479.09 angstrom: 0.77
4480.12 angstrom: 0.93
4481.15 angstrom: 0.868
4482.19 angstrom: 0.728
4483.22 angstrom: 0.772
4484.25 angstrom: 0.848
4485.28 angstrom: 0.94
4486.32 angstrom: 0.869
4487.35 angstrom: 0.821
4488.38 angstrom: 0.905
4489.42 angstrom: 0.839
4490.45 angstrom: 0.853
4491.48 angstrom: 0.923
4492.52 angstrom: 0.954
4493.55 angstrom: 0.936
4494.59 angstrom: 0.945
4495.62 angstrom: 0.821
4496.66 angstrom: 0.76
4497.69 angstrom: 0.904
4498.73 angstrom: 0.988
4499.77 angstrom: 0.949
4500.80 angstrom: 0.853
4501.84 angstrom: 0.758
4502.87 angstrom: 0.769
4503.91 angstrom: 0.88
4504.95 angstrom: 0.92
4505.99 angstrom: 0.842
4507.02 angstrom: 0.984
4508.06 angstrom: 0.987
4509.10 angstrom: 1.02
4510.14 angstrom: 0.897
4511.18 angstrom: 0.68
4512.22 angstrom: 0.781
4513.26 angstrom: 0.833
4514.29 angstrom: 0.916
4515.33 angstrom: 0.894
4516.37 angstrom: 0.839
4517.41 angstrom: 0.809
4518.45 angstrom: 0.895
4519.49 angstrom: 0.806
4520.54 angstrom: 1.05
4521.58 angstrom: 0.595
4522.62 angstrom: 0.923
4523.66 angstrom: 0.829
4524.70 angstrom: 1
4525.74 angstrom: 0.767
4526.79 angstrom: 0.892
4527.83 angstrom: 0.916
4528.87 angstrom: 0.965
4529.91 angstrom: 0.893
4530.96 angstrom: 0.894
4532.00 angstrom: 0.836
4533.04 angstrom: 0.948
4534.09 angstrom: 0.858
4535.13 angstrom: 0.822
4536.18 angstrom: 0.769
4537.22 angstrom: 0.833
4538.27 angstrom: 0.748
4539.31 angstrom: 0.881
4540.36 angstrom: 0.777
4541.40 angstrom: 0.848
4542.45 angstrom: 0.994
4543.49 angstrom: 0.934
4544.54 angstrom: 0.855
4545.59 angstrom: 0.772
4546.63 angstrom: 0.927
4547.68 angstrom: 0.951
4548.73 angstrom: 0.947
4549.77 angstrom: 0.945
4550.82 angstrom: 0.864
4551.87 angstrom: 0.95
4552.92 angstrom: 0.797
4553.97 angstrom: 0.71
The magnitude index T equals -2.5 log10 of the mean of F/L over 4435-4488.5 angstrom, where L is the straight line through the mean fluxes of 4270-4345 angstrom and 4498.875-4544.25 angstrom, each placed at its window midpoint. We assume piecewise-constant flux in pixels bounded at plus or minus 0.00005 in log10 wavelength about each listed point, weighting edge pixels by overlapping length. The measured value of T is 0.08 mag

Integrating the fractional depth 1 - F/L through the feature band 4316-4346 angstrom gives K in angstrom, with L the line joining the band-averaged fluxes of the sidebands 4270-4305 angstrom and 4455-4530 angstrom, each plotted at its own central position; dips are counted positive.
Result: -1.1 angstrom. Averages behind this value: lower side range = 1.17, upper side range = 0.882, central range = 1.15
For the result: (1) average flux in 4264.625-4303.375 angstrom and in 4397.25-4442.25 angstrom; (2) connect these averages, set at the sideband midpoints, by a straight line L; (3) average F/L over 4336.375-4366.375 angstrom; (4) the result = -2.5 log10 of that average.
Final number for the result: -0.08 mag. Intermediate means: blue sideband 1.17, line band 1.1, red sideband 0.873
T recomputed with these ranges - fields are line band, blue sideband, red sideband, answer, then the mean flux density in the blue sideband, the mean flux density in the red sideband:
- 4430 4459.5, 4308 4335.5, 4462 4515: 0.10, 1.23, 0.881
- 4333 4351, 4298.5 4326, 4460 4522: 0.14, 1.24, 0.88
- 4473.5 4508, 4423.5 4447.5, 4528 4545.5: 0.01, 0.893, 0.865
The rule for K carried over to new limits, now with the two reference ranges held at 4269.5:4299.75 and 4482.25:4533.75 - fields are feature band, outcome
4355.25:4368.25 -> -0.7 angstrom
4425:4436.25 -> 0.7 angstrom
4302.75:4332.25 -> -2.9 angstrom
